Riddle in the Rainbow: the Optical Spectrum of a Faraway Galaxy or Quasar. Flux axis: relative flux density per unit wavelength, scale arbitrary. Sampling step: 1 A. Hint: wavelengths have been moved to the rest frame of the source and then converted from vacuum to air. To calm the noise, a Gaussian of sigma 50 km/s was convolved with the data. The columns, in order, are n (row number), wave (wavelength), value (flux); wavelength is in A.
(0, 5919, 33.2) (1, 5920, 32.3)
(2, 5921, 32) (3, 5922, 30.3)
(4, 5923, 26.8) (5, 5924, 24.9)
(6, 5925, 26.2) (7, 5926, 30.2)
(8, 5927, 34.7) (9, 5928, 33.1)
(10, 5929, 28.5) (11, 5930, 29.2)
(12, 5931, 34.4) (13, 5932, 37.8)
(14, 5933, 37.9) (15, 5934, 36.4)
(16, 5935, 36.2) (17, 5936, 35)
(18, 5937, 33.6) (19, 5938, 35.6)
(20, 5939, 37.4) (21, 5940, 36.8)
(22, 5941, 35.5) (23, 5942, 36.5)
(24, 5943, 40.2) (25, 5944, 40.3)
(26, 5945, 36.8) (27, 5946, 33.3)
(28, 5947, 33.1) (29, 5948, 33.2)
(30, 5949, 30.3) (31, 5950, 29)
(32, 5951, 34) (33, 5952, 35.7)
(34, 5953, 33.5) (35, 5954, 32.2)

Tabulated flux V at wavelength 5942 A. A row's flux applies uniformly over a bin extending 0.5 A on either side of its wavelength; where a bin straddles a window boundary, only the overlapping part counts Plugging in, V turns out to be 36.5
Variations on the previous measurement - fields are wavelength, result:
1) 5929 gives 28.5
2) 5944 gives 40.3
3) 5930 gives 29.2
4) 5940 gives 36.8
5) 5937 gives 33.6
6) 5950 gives 29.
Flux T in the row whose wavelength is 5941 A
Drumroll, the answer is 35.5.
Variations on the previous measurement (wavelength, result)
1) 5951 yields 34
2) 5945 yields 36.8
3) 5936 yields 35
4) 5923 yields 26.8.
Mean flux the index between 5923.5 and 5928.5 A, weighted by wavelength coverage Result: 29.8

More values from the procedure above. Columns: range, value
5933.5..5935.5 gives 36.3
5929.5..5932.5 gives 33.8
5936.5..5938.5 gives 34.6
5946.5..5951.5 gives 31.9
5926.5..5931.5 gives 32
